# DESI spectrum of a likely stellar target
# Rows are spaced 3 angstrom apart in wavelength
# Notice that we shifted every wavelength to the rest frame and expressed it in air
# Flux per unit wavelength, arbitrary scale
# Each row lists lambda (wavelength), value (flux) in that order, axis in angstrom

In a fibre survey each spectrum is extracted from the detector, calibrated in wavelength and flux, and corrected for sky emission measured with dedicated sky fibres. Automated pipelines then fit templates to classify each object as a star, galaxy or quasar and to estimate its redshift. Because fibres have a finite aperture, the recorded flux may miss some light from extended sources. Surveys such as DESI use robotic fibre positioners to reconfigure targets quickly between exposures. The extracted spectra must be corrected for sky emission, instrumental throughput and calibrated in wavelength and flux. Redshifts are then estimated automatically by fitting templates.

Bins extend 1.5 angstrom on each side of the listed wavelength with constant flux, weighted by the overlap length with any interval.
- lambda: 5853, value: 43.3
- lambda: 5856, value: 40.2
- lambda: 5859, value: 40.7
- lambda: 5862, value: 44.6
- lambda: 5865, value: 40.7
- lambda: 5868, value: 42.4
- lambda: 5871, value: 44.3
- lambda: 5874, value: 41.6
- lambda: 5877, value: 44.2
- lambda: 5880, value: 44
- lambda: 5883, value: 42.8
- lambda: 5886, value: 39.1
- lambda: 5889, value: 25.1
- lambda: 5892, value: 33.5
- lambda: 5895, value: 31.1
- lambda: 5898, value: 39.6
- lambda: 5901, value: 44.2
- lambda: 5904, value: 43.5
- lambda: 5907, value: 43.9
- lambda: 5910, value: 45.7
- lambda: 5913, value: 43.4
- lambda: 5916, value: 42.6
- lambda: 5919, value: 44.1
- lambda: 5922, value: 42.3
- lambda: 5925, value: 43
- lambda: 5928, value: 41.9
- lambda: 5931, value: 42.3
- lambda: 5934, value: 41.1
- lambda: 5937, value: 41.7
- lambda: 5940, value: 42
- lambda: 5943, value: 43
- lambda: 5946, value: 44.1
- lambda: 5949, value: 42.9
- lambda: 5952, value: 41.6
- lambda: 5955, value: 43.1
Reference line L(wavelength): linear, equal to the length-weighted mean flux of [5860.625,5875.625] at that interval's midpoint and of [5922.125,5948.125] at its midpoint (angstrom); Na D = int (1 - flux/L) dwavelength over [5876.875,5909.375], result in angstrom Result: 2.6 angstrom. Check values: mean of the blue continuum 42.7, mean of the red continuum 42.4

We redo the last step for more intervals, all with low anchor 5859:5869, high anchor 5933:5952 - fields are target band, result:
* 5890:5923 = 1.1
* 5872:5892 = 1.5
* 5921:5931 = 0.0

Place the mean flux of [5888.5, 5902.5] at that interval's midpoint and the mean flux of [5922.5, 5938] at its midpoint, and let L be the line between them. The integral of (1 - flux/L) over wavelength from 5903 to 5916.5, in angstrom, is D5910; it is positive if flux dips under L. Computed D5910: -2.1 angstrom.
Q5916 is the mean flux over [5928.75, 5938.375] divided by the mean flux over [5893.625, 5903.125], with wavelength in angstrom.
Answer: 1.1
